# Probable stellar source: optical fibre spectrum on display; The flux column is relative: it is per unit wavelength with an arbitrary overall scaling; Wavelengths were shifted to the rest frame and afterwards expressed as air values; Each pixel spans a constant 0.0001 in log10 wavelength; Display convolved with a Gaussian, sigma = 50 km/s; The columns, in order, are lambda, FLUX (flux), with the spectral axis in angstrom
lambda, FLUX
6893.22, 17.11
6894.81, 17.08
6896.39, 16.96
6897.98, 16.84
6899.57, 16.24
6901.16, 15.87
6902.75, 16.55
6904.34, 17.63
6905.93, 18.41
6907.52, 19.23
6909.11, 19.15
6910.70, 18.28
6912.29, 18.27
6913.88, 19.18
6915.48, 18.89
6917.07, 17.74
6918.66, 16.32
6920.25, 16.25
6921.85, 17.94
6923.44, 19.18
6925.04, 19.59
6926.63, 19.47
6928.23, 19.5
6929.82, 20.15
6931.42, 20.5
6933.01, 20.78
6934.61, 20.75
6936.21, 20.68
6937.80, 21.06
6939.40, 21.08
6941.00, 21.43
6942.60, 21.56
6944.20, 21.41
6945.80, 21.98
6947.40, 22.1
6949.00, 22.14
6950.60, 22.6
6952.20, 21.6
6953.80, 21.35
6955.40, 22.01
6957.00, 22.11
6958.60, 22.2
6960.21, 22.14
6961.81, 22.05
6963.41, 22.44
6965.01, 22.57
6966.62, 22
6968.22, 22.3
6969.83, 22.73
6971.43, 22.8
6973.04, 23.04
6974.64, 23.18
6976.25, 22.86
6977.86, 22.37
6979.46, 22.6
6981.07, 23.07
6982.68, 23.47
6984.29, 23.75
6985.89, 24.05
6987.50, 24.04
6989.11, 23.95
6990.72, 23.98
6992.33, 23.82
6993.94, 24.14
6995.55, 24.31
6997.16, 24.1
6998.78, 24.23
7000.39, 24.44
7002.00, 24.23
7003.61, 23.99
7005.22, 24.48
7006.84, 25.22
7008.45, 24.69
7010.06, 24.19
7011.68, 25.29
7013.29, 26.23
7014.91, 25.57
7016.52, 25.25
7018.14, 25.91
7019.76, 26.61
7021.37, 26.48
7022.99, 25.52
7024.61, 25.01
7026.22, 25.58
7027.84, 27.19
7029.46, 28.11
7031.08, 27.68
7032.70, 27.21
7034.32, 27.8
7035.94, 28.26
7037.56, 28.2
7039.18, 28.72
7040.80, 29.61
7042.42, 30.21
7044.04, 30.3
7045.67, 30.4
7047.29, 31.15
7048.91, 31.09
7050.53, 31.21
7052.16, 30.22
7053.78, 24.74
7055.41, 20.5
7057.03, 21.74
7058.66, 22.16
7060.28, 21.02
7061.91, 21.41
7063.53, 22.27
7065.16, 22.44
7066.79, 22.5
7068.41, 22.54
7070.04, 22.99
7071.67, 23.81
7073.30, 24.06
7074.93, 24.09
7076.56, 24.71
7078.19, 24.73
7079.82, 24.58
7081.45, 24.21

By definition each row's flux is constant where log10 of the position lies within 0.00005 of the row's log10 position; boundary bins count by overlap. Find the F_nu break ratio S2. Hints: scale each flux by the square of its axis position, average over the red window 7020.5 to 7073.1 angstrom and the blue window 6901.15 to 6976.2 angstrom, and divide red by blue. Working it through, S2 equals 1.3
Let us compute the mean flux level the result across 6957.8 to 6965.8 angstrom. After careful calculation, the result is 22.3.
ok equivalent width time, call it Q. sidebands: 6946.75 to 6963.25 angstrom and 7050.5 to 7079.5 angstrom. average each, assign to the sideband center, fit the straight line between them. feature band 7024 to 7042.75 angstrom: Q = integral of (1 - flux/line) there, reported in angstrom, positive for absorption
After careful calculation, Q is -3.78 angstrom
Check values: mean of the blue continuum 22.1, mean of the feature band 27.8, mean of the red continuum 23.5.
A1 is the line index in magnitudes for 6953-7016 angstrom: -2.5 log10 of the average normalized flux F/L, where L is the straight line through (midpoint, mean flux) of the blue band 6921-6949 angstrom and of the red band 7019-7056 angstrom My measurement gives 0.028 mag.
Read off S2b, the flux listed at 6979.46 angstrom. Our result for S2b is 22.6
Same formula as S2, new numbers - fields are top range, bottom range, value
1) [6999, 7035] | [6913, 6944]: 1.35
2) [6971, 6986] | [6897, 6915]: 1.33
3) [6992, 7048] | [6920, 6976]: 1.26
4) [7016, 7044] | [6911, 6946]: 1.43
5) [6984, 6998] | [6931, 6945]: 1.16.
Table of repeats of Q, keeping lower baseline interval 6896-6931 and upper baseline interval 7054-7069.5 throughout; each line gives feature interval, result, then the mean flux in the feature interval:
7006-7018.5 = -2.77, 25.3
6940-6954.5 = -2.14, 21.8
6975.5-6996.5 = -3.75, 23.6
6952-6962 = -1.40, 21.9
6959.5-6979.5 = -3.04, 22.6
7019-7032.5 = -3.54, 26.6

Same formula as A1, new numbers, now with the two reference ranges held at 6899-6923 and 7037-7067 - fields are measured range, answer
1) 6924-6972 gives -0.077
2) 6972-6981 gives -0.052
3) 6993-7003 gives -0.053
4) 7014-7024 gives -0.065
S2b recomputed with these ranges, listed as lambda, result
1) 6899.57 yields 16.24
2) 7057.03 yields 21.74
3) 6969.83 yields 22.73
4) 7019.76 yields 26.61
